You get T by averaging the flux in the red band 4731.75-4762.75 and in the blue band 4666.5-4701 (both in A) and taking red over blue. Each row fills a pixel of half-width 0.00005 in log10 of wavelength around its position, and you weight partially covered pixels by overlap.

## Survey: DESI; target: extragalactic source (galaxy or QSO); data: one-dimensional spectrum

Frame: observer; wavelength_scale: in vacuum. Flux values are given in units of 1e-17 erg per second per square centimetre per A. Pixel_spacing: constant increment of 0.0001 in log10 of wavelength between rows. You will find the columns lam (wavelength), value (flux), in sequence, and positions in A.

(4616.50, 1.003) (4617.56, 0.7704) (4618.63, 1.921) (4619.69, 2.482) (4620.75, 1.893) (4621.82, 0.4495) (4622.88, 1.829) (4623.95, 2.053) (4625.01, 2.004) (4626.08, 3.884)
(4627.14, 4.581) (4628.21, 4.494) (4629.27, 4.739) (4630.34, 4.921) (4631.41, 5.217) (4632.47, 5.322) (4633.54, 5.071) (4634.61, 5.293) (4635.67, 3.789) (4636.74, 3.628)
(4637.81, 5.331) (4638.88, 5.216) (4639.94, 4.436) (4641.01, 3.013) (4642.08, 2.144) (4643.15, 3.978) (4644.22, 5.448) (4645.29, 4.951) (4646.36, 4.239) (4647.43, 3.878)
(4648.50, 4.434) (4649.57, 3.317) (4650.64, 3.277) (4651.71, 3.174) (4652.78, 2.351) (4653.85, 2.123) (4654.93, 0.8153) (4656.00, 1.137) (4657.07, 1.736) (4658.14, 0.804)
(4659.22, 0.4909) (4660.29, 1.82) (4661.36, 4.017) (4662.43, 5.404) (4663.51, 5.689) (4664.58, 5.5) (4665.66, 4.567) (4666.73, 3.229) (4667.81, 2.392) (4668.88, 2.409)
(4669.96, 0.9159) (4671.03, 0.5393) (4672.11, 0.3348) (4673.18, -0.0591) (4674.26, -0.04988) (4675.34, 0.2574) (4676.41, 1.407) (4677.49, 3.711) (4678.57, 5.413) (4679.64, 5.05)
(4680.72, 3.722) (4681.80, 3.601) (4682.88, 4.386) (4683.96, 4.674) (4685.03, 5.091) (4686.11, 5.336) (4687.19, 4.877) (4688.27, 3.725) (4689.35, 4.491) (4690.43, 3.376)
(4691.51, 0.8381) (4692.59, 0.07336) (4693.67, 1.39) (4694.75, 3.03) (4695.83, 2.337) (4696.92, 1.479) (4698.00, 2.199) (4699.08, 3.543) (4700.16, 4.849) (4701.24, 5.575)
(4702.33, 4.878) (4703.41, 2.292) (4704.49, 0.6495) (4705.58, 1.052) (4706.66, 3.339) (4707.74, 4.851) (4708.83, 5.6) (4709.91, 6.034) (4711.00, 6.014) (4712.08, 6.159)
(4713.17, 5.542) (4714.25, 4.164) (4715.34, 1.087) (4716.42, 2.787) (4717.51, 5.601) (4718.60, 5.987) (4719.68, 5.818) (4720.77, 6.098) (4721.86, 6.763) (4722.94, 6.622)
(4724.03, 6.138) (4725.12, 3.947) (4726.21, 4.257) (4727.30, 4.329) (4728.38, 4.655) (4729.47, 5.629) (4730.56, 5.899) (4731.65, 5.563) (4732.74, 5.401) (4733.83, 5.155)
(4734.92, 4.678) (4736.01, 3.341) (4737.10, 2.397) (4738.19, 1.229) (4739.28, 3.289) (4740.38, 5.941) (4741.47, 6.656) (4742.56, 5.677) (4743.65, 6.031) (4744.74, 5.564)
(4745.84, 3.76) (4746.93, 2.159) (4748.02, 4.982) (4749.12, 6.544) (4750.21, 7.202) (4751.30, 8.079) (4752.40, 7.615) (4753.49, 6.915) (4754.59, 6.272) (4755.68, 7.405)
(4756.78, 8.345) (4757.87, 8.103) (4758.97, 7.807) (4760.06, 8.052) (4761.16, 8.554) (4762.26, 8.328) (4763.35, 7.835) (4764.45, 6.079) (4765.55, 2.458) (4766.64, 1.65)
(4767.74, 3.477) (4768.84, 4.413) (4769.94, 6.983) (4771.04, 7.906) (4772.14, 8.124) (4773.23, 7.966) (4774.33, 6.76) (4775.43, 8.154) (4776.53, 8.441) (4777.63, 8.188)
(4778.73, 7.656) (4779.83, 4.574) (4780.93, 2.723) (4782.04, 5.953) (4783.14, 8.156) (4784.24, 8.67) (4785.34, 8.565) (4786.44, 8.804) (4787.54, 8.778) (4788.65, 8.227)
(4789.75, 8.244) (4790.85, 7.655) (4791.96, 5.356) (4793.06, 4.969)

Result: 2.12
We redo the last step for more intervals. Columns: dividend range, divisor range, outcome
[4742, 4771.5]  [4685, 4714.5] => 1.71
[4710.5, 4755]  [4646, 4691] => 1.70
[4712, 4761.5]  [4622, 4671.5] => 1.60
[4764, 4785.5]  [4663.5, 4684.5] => 2.24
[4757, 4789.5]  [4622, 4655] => 1.81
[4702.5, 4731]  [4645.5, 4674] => 1.77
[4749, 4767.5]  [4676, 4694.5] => 1.90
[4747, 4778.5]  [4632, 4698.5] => 2.15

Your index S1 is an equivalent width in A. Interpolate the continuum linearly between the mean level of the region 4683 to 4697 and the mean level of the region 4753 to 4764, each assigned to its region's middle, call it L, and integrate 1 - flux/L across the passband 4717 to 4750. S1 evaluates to 5.29 A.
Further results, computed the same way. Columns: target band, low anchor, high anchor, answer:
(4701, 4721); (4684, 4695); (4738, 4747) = -2.4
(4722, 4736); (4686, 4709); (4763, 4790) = -2.0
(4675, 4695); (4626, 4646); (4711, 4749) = 5.4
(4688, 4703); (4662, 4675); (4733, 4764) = 3.0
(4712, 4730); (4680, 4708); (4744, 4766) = -0.9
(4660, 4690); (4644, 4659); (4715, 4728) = 2.3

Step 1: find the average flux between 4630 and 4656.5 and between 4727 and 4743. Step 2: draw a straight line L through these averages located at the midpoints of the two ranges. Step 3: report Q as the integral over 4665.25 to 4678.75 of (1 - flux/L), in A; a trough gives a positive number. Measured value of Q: 7.54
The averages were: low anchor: 3.85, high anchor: 4.66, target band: 1.81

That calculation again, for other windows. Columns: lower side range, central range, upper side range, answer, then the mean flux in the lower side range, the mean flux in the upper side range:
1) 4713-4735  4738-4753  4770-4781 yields 1.4 A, 5.05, 7.24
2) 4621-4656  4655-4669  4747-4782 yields 4.3 A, 3.68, 6.62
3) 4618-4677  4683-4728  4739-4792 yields 7.2 A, 3.05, 6.66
